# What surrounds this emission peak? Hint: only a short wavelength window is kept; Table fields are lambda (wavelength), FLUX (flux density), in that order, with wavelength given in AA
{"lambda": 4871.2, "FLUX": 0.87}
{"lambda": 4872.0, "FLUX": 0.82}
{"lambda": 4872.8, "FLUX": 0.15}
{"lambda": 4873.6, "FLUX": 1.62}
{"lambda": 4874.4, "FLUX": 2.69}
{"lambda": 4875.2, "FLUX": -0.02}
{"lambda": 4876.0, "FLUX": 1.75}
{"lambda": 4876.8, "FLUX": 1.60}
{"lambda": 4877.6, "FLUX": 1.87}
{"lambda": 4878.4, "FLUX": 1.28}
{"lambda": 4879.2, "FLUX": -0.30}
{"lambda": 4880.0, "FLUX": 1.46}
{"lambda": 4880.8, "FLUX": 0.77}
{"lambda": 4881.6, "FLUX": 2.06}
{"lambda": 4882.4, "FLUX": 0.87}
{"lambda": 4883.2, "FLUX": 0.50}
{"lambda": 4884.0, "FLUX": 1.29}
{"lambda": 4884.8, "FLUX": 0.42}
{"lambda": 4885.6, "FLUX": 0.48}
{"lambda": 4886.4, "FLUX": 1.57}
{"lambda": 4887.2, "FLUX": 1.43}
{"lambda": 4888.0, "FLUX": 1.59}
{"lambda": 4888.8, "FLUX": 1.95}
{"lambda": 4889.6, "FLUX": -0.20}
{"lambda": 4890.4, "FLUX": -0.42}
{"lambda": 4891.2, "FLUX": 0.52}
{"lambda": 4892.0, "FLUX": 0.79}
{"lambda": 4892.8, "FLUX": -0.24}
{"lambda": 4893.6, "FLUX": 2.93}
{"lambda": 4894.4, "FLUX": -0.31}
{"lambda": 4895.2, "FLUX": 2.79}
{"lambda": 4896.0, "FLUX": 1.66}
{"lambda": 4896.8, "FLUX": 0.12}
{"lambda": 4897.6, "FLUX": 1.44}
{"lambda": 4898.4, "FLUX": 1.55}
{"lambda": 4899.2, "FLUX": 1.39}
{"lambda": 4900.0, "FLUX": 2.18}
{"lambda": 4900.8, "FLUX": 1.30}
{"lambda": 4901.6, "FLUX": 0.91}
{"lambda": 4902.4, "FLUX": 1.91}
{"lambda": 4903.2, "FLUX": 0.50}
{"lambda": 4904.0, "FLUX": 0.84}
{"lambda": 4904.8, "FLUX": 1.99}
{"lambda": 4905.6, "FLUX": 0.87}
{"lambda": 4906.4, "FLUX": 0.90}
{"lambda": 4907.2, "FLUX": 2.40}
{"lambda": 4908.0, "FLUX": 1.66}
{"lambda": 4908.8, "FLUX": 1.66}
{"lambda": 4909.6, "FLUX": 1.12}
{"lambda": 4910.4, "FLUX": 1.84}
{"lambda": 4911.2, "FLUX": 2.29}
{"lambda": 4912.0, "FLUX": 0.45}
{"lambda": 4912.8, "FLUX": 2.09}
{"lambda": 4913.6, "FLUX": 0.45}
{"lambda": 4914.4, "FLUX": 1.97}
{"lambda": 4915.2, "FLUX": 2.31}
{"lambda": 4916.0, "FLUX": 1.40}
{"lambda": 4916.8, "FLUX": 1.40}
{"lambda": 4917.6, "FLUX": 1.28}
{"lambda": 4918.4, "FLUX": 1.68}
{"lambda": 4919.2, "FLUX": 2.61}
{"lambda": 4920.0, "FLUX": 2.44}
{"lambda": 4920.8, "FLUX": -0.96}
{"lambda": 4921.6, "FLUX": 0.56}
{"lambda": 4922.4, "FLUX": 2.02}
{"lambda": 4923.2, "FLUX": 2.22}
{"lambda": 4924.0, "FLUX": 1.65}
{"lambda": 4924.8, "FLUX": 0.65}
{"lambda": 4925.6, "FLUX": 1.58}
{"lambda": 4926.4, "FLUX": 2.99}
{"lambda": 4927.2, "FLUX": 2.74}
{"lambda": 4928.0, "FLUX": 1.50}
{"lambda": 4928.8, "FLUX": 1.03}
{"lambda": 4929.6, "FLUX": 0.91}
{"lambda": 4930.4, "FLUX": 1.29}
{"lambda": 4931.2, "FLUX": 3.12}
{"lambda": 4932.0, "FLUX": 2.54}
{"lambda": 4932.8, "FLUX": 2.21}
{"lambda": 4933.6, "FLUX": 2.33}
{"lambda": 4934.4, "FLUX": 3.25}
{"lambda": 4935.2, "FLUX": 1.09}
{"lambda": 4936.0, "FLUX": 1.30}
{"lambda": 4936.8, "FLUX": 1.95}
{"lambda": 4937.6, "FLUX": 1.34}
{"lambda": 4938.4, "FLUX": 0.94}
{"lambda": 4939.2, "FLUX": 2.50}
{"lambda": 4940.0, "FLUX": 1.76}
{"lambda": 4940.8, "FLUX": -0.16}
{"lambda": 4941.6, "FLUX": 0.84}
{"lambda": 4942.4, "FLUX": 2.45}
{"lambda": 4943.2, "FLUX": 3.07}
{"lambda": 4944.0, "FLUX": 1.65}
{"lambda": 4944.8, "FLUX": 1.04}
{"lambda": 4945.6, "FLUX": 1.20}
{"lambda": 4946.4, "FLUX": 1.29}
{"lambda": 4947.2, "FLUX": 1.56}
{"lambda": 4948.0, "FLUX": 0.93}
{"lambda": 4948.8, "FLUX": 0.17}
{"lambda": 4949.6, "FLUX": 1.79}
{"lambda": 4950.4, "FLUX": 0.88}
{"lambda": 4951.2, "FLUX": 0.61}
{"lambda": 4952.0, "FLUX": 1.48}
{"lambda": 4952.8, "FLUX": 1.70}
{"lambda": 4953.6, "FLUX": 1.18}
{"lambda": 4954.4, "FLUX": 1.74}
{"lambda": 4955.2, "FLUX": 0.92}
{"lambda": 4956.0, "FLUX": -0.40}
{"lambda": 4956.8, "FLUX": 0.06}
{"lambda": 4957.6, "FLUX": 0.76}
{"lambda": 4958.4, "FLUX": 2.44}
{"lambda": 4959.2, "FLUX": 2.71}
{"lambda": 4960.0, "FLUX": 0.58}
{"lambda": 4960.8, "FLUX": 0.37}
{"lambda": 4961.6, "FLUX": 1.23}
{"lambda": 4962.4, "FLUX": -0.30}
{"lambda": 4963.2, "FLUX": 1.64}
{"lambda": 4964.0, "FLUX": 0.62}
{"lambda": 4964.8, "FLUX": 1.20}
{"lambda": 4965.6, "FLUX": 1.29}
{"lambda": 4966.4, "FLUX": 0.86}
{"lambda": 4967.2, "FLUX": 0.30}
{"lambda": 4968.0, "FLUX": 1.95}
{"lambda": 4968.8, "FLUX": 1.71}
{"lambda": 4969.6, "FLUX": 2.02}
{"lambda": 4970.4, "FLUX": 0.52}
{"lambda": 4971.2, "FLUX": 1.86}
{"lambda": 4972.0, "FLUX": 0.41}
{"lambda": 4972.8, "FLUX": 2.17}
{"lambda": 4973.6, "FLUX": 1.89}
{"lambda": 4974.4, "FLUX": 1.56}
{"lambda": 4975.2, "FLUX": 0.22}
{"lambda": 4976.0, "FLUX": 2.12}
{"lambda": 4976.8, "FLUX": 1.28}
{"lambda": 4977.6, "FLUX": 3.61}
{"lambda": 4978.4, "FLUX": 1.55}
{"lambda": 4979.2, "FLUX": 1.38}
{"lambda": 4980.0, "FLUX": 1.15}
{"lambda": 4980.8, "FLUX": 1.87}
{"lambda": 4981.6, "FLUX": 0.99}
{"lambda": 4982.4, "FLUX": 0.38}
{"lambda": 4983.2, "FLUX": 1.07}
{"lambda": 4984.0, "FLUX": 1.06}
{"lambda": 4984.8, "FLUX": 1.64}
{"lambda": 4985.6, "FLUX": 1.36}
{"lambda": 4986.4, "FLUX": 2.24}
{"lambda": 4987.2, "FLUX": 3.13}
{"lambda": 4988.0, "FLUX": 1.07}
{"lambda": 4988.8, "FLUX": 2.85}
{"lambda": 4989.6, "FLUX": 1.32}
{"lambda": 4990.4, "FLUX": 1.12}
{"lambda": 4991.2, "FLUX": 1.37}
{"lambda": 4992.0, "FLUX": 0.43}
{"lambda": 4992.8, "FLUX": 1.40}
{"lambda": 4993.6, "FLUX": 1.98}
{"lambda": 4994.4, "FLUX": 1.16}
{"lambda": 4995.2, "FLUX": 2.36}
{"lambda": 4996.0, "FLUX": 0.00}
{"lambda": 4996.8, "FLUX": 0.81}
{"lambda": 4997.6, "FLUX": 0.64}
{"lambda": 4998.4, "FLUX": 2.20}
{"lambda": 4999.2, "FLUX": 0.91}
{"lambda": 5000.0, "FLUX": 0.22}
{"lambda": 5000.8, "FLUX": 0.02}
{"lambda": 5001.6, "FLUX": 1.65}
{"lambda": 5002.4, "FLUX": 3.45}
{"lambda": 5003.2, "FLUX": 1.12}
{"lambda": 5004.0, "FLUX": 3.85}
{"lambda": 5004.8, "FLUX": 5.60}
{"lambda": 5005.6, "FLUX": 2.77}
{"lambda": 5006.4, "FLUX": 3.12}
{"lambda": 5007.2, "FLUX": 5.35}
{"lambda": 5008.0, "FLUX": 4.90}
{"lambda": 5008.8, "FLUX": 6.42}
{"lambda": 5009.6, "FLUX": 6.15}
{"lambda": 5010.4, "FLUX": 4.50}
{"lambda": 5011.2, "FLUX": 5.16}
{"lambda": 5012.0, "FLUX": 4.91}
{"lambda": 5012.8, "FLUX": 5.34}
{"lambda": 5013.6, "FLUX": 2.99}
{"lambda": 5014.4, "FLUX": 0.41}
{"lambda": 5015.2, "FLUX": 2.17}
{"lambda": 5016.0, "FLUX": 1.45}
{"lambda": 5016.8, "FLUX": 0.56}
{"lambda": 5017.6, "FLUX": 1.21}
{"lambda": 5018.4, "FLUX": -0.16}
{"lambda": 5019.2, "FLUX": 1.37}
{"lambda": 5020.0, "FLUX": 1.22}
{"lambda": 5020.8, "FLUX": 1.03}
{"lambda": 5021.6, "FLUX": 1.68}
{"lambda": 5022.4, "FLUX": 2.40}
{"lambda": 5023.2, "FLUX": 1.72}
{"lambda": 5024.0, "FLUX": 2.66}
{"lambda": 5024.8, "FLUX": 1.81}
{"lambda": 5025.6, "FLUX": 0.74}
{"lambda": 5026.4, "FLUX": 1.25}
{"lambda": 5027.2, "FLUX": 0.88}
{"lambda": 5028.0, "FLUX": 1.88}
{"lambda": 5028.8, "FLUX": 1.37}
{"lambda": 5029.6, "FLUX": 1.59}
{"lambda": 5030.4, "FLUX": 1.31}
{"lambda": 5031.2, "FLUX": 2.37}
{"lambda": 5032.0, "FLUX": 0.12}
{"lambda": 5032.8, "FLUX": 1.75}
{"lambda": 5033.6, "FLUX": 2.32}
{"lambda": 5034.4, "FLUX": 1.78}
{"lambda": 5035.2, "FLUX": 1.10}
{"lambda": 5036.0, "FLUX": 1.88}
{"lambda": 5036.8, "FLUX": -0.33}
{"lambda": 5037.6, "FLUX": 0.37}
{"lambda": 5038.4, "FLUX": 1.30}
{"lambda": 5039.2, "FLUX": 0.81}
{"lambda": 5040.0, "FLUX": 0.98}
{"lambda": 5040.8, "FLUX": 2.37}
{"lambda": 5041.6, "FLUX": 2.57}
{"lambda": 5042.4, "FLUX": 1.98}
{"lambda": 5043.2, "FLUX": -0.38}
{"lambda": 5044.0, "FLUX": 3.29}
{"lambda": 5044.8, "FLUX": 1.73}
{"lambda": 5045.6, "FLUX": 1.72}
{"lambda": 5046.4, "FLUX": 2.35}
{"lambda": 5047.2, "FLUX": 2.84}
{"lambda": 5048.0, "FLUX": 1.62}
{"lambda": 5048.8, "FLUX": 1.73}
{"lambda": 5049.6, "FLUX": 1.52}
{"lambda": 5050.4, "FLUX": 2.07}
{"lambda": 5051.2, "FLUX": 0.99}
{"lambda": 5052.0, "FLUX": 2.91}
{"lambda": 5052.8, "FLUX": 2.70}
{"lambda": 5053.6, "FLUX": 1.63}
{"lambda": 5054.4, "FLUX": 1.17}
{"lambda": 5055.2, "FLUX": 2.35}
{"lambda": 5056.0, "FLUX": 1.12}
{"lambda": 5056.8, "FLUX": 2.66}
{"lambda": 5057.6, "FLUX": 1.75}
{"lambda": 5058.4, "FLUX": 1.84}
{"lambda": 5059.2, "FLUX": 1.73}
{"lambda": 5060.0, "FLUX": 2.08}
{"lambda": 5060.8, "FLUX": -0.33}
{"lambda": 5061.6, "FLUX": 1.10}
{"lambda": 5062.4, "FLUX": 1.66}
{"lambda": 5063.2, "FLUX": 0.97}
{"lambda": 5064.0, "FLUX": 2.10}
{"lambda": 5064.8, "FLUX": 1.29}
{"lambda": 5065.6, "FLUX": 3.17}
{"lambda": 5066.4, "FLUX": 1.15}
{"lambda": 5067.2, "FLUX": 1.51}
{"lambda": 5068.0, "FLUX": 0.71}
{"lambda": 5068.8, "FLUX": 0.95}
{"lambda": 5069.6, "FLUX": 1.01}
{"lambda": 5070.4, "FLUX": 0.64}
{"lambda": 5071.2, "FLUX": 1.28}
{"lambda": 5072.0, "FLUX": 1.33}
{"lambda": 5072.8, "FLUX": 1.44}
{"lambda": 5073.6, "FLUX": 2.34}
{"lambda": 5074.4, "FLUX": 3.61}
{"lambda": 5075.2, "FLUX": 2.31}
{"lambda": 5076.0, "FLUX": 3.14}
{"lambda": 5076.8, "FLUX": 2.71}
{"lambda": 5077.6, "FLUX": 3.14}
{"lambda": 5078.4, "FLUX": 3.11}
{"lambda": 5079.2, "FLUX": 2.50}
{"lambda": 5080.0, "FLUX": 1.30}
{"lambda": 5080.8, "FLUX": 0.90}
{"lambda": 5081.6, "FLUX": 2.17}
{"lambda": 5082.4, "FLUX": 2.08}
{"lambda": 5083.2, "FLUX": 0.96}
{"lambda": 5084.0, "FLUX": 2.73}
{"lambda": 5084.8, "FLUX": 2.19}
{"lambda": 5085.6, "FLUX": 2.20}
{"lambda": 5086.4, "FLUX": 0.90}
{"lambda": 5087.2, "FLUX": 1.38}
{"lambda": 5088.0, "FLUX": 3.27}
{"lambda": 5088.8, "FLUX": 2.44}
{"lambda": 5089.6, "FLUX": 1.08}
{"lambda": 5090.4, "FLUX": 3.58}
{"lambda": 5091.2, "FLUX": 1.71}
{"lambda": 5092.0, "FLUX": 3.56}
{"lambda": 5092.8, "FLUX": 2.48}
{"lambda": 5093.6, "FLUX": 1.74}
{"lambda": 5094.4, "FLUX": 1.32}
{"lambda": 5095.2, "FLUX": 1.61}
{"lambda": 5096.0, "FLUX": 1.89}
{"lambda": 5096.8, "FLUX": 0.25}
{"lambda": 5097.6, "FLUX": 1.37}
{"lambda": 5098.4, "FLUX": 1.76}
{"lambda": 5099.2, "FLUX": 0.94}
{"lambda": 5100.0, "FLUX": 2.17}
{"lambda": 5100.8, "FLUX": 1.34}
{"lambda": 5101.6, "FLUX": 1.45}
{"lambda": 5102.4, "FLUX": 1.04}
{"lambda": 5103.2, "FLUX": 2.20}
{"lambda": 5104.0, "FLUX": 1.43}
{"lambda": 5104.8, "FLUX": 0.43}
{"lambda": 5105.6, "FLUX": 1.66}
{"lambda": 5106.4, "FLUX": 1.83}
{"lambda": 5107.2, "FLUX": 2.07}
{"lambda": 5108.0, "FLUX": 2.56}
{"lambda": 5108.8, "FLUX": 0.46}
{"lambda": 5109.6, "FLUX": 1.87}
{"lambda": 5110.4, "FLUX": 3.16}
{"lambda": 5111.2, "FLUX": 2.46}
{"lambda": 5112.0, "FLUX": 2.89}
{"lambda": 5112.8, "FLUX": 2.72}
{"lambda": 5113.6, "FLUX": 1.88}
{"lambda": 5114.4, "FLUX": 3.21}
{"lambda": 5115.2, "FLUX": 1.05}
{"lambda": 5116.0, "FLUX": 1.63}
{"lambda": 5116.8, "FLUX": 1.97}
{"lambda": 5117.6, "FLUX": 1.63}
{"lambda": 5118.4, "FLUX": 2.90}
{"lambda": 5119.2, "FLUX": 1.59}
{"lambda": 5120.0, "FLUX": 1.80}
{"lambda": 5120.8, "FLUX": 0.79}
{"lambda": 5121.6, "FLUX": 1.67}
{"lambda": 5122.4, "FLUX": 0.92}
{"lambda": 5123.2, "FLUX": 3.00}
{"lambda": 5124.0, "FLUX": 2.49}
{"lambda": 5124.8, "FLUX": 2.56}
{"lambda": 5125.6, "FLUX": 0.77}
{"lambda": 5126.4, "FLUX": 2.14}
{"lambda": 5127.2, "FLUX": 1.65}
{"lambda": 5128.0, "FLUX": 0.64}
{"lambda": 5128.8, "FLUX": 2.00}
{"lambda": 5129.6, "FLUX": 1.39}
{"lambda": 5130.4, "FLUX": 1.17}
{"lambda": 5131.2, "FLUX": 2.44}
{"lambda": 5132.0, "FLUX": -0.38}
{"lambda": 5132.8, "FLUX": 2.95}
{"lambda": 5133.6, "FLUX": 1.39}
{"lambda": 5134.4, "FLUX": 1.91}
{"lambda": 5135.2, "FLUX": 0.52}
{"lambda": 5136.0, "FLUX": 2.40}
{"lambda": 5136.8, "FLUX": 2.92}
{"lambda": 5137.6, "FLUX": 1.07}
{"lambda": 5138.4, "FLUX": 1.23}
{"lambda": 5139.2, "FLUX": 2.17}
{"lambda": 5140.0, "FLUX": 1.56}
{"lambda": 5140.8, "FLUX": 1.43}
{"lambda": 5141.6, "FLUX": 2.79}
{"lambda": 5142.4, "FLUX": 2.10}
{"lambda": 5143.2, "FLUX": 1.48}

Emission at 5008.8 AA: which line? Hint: [O II]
